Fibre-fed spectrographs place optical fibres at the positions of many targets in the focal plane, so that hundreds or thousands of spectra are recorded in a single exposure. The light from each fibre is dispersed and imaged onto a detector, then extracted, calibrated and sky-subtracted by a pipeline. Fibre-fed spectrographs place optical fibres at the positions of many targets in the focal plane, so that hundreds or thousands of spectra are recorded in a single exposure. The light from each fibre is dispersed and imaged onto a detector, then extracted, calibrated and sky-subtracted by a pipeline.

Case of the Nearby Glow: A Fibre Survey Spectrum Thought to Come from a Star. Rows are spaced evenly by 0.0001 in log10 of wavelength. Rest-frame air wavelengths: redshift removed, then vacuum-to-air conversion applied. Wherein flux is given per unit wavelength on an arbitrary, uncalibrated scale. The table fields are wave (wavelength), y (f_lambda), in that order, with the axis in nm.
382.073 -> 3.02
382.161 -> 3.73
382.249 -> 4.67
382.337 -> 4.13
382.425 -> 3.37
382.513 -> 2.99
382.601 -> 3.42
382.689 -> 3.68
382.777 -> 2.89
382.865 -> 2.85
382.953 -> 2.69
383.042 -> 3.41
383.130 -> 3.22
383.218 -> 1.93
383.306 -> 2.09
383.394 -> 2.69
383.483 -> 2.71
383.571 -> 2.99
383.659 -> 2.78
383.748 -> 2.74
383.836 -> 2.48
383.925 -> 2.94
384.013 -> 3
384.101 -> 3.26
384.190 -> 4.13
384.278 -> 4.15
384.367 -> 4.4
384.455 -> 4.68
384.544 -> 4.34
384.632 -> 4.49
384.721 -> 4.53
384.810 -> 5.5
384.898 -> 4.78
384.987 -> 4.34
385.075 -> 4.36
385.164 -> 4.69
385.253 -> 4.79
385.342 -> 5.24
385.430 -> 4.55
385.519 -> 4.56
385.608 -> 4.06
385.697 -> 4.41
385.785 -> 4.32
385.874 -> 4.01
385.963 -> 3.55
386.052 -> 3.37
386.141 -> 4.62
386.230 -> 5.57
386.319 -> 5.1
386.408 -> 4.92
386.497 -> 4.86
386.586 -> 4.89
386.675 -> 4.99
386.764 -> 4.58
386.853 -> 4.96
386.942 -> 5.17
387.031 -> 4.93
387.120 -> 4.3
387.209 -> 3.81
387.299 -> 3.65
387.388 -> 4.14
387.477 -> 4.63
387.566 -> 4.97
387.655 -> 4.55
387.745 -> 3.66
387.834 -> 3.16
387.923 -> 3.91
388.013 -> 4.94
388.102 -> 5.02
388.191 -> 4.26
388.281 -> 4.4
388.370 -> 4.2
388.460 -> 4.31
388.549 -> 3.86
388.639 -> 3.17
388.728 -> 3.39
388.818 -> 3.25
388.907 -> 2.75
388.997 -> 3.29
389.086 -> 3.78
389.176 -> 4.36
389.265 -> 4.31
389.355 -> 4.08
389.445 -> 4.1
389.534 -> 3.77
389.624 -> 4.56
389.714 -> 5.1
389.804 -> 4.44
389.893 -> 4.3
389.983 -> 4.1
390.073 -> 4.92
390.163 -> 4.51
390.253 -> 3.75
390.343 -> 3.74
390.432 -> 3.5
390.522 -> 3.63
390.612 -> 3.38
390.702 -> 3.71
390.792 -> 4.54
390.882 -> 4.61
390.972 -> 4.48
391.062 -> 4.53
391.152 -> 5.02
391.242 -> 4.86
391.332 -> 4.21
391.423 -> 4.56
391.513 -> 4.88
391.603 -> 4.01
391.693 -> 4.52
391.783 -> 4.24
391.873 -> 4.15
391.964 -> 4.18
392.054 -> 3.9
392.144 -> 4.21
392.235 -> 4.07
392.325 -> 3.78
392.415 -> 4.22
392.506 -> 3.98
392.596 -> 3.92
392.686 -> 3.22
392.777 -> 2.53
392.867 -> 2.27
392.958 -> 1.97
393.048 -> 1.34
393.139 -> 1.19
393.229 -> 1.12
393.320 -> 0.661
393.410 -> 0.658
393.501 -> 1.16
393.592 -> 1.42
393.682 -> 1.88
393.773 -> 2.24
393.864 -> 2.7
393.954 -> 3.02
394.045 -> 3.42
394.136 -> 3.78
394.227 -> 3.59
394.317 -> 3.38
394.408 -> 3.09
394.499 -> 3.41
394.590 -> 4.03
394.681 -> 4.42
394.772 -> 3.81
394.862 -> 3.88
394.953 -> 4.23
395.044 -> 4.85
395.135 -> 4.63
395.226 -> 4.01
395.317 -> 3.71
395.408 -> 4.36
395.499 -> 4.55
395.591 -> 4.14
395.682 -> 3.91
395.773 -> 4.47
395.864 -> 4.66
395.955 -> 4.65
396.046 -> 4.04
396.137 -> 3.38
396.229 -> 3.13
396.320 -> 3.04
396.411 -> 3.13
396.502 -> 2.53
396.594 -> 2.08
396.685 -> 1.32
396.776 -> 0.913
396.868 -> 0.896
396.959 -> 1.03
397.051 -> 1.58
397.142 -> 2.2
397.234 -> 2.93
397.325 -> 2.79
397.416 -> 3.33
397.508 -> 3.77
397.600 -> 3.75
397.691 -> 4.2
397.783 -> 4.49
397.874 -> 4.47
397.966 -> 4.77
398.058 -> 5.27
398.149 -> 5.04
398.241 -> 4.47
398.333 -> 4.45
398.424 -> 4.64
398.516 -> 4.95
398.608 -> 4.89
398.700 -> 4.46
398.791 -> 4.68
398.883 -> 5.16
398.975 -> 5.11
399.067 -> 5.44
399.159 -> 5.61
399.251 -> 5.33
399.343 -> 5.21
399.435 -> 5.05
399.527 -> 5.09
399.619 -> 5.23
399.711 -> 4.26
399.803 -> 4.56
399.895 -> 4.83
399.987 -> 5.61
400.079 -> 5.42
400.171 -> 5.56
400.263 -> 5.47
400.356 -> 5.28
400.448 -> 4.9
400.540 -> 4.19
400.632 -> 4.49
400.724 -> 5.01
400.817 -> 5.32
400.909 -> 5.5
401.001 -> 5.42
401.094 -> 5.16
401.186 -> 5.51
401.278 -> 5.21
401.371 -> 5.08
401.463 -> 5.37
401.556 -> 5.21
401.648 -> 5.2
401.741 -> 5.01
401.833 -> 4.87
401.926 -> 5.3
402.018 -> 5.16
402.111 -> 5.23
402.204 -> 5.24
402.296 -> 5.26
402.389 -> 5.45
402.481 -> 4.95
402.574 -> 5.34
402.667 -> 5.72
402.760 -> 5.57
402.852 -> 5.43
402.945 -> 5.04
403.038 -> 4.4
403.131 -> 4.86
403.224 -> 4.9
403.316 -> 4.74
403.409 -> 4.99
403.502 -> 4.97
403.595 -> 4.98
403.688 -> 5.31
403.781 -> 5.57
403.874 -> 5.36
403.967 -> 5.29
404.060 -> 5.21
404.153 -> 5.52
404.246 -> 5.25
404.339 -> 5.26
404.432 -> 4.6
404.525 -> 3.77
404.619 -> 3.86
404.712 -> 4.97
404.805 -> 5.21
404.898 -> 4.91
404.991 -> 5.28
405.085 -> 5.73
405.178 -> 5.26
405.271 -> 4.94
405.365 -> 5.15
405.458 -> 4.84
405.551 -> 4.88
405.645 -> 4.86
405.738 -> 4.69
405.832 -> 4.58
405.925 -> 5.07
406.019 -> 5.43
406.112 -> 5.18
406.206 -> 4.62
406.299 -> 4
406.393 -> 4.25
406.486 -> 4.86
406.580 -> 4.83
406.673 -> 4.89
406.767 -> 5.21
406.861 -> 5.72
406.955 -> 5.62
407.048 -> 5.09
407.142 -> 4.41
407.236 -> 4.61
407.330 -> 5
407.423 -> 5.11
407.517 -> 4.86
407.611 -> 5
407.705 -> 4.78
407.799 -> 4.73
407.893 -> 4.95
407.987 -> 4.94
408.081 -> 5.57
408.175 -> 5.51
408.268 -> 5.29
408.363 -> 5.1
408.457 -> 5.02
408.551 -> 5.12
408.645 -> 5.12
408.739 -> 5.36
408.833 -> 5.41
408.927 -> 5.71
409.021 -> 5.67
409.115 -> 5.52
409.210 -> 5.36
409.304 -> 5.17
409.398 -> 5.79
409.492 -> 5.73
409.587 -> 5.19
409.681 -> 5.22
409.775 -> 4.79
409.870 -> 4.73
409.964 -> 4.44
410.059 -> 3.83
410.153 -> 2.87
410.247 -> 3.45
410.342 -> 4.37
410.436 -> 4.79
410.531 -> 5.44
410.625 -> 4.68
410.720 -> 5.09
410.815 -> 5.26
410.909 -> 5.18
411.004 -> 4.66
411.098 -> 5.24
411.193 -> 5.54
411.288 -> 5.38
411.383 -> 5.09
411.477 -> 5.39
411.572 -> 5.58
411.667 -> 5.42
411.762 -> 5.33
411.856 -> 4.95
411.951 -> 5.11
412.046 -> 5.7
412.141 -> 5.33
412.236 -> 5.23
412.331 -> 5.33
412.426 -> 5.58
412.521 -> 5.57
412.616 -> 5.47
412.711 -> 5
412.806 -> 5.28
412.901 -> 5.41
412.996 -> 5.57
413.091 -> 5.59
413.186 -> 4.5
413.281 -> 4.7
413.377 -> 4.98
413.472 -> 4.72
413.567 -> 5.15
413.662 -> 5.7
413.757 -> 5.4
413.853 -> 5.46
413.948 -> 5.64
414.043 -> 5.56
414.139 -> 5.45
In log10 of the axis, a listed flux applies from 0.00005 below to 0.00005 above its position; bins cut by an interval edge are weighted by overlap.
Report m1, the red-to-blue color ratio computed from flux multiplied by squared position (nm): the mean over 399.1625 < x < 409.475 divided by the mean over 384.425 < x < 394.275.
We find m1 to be 1.40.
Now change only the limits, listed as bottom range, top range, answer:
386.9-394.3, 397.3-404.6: 1.42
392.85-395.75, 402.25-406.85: 1.73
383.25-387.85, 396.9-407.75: 1.27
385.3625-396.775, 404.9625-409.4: 1.44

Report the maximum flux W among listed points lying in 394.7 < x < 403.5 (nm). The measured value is 5.72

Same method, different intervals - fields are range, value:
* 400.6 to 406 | 5.73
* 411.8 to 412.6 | 5.7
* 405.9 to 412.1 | 5.79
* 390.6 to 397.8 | 5.02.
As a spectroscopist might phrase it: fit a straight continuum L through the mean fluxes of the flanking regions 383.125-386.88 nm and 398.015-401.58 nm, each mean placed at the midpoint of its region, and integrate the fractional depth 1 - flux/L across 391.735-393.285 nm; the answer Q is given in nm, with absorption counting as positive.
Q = 0.47 nm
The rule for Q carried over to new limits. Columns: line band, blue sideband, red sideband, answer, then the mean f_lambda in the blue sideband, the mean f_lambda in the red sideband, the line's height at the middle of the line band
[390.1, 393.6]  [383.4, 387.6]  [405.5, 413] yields 0.766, 4.25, 5.06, 4.46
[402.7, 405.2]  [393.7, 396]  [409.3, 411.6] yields -0.325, 3.85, 4.91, 4.47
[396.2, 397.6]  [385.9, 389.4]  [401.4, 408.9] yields 0.696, 4.25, 5.05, 4.67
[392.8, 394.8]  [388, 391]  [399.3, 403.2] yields 0.896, 4.06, 5.14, 4.46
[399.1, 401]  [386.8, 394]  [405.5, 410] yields -0.269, 3.73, 5.06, 4.47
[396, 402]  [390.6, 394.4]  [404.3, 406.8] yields -0.325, 3.32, 4.85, 4.08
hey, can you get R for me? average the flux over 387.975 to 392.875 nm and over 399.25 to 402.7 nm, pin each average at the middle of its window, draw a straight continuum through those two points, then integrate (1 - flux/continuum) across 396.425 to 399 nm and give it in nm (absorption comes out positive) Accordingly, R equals 0.68 nm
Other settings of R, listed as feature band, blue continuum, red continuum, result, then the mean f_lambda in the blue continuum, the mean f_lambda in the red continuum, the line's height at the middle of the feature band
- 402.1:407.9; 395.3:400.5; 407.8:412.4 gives -0.40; 4.11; 5.1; 4.69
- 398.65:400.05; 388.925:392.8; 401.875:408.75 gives -0.11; 4.14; 5.04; 4.67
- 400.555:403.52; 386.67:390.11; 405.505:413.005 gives -0.24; 4.2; 5.06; 4.76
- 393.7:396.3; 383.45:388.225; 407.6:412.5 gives 0.44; 4.26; 5.1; 4.58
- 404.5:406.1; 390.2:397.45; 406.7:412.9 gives -0.11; 3.34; 5.11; 4.61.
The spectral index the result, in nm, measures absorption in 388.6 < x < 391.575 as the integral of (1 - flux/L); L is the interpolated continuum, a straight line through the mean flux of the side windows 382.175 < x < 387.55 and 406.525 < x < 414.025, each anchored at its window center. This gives 0.08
